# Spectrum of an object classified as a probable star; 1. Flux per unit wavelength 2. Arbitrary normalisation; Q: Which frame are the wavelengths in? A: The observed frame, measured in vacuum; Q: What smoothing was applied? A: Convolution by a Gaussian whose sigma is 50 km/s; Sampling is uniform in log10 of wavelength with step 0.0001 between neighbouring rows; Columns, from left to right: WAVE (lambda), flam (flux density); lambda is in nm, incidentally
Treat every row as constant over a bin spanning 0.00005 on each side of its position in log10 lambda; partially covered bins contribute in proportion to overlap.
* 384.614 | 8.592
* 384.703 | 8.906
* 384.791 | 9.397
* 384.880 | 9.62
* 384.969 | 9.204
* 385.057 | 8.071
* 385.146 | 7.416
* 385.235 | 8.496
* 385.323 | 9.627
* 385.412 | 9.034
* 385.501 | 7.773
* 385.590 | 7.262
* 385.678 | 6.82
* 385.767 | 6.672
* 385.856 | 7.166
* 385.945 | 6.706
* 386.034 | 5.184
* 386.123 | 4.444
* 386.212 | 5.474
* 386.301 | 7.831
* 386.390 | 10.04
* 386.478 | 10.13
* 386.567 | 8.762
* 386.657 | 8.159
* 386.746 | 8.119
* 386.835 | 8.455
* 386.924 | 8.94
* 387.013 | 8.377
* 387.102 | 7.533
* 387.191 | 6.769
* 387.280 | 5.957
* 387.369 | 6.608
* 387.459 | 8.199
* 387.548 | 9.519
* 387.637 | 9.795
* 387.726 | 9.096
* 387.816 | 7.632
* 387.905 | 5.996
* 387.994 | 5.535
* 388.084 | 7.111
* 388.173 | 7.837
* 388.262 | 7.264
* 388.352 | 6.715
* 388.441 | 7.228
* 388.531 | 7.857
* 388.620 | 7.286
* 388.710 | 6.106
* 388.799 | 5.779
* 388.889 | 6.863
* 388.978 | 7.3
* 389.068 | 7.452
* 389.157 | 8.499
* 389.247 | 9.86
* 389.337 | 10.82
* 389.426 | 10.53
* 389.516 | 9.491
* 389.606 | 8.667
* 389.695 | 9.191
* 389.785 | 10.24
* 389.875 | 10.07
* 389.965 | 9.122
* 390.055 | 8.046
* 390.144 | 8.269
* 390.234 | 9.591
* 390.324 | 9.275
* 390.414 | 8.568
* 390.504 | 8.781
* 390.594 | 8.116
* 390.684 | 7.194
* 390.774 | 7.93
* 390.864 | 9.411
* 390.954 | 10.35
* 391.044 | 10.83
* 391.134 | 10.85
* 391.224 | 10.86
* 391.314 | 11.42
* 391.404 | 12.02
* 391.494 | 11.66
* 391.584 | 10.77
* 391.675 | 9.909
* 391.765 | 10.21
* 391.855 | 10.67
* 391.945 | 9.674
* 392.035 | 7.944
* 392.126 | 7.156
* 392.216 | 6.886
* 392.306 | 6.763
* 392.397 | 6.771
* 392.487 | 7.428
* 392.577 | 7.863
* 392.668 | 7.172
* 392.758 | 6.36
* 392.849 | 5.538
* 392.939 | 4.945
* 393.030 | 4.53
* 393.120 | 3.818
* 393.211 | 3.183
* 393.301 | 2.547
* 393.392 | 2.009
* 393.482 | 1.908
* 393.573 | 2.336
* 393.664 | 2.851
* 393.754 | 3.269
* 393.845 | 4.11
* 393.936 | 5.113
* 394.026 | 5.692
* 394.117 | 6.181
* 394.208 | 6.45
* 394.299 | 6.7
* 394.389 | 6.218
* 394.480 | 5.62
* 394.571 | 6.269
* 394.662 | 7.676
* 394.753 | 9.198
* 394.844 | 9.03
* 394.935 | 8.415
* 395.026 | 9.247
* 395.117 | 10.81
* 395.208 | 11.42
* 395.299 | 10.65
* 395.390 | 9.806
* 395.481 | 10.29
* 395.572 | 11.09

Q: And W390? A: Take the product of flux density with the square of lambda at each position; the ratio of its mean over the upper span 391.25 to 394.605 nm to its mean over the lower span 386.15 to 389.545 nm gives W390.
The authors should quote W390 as 0.84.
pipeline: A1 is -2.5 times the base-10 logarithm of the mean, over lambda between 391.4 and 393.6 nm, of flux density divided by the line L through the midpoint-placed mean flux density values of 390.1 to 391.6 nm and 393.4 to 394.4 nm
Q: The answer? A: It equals 0.07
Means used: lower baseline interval 9.74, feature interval 6.74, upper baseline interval 4.47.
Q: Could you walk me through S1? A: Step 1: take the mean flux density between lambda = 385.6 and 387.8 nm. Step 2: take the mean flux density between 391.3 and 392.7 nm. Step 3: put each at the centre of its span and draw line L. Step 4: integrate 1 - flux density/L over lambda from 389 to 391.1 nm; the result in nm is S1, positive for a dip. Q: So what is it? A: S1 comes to -0.16 nm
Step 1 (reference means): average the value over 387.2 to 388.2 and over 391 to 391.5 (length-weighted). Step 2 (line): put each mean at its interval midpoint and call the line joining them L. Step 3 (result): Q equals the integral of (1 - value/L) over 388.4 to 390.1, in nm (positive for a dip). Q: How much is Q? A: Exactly 0.14 nm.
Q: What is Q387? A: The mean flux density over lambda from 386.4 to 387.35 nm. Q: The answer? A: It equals 8.16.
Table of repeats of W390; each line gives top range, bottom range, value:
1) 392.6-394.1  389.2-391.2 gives 0.45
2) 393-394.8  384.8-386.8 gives 0.64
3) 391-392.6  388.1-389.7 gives 1.20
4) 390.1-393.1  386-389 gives 1.18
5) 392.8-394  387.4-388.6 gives 0.48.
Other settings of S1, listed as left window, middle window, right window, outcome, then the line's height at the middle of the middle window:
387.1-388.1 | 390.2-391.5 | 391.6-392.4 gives -0.22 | 8.31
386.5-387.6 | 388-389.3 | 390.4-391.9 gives 0.22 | 8.78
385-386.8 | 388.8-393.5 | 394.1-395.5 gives -0.07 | 8.09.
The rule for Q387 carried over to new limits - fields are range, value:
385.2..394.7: 7.57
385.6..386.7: 7.28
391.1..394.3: 6.75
